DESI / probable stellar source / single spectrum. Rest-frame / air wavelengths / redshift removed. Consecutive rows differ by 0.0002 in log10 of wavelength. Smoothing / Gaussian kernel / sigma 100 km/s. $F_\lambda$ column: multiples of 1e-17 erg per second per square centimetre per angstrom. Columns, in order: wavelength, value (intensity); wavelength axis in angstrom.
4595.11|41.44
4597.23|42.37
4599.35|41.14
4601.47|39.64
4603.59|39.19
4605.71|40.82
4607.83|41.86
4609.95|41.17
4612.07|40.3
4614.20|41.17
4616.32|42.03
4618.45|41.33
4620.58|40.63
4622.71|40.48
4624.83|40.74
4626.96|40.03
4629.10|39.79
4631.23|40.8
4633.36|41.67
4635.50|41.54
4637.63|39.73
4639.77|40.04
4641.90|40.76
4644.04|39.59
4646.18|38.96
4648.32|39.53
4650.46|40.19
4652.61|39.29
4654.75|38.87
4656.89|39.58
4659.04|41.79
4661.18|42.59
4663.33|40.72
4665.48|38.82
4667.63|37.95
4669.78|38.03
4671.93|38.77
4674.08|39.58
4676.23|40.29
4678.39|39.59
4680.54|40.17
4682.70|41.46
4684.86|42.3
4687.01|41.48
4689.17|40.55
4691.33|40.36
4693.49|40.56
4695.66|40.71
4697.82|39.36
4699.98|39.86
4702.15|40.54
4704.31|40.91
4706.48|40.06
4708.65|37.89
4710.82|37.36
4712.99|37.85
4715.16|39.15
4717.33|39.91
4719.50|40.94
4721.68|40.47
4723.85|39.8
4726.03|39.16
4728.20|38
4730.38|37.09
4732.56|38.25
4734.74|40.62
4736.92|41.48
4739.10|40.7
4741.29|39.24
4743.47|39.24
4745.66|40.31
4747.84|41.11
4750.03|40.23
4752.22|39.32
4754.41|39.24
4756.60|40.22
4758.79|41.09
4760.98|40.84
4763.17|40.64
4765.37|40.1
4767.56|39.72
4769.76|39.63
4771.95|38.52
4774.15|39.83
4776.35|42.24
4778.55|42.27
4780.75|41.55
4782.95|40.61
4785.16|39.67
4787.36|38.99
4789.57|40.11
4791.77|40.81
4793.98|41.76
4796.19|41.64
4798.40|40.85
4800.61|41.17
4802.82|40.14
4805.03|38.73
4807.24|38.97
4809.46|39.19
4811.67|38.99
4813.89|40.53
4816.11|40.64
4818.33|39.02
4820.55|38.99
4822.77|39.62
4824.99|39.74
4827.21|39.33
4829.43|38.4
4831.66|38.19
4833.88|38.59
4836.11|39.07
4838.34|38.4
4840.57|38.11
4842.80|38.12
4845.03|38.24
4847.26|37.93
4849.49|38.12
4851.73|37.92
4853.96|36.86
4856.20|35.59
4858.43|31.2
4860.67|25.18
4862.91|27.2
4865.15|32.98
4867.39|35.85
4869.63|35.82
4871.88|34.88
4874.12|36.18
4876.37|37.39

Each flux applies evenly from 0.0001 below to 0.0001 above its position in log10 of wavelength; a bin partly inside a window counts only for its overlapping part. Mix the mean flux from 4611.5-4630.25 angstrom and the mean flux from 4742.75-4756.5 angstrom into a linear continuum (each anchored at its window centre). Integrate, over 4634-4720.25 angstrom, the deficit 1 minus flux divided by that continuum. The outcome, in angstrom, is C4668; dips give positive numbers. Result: 0.93 angstrom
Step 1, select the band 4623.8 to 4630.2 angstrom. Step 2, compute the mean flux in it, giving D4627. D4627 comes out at 40.1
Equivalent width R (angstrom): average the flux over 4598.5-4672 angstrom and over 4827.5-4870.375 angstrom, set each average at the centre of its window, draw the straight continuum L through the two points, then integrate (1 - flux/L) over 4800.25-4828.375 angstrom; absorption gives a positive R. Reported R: -2.2 angstrom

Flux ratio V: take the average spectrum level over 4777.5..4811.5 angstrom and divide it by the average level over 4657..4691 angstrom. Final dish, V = 1.0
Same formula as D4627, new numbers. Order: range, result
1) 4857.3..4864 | 27.9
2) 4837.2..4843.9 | 38.2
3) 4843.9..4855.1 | 37.8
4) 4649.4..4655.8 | 39.4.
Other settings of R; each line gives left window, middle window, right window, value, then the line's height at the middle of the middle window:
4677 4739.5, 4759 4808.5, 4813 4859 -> -1.87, 38.9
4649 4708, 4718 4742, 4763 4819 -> 0.34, 40.2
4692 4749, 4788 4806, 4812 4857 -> -0.78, 38.9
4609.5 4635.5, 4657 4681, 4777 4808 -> 0.56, 40.8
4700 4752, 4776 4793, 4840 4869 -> -1.50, 37.4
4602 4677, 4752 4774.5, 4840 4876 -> -1.61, 37.3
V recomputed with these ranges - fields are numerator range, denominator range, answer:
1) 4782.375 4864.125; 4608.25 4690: 0.95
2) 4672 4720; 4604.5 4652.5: 0.99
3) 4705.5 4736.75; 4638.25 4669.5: 0.98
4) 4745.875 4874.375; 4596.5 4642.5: 0.95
